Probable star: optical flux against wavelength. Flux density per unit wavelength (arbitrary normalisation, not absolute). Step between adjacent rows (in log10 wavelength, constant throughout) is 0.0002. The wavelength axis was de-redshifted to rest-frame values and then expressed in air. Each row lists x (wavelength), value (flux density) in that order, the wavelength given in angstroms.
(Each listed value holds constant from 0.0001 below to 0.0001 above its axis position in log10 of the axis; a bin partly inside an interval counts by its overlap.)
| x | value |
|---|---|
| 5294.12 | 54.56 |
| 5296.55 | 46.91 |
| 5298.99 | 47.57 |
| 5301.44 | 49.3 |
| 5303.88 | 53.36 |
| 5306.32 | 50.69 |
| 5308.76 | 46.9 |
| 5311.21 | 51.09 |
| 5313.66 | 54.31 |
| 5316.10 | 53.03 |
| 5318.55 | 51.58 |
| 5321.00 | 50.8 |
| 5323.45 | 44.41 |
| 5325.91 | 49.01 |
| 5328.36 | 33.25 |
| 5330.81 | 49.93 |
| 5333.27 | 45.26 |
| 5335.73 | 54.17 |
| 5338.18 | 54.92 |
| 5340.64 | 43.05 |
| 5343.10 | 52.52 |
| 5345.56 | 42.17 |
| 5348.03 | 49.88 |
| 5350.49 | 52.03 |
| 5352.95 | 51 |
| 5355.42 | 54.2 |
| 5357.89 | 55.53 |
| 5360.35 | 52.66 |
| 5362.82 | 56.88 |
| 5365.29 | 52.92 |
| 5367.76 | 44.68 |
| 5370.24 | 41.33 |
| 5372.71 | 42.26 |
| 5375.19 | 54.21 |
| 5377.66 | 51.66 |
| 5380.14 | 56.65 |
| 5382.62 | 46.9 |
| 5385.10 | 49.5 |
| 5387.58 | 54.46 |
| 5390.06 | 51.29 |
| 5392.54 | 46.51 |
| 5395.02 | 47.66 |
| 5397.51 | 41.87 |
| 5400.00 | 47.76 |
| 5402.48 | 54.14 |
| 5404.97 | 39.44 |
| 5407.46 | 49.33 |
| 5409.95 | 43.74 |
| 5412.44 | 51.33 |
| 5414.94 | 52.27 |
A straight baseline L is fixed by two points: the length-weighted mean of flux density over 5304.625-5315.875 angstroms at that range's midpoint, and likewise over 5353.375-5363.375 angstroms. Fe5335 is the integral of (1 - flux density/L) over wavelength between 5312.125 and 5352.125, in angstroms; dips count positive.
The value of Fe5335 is 2.9 angstroms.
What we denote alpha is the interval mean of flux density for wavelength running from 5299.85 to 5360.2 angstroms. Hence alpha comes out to 49.7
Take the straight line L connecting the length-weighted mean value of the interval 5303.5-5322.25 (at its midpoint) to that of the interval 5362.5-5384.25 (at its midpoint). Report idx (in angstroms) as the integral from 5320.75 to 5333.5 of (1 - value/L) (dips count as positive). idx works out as 1.5 angstroms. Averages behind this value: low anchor 51.4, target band 45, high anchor 49.4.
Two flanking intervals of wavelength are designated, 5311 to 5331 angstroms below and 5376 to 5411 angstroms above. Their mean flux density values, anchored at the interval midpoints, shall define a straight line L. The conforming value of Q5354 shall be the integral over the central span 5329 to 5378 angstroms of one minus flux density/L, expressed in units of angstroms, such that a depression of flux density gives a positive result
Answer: -1.3 angstroms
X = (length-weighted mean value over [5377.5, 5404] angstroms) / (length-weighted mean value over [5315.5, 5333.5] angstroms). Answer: 1.06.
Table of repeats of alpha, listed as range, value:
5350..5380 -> 51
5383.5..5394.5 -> 50.2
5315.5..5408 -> 49.2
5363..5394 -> 49.6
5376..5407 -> 49.1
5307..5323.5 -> 50.7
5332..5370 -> 50.5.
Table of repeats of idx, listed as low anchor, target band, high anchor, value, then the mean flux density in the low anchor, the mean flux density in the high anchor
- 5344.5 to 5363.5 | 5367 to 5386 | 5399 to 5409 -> 0.52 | 51.7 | 47.6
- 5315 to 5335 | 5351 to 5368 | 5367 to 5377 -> -2.44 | 47.3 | 46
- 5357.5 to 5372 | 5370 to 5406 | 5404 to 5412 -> -0.94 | 50.1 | 45.1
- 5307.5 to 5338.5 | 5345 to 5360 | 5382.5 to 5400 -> -0.80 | 49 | 48.4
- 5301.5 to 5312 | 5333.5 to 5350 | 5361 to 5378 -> 0.12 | 50.4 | 49.1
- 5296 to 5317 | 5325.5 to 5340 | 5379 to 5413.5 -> 0.69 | 50.4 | 48.6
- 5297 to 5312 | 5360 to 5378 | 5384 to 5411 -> -0.35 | 49.6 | 47.8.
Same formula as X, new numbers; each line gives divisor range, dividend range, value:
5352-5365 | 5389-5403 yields 0.89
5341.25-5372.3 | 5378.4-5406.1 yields 0.97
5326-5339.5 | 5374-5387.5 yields 1.09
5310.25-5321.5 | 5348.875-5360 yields 1.02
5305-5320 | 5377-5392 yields 1.00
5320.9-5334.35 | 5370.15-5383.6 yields 1.10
